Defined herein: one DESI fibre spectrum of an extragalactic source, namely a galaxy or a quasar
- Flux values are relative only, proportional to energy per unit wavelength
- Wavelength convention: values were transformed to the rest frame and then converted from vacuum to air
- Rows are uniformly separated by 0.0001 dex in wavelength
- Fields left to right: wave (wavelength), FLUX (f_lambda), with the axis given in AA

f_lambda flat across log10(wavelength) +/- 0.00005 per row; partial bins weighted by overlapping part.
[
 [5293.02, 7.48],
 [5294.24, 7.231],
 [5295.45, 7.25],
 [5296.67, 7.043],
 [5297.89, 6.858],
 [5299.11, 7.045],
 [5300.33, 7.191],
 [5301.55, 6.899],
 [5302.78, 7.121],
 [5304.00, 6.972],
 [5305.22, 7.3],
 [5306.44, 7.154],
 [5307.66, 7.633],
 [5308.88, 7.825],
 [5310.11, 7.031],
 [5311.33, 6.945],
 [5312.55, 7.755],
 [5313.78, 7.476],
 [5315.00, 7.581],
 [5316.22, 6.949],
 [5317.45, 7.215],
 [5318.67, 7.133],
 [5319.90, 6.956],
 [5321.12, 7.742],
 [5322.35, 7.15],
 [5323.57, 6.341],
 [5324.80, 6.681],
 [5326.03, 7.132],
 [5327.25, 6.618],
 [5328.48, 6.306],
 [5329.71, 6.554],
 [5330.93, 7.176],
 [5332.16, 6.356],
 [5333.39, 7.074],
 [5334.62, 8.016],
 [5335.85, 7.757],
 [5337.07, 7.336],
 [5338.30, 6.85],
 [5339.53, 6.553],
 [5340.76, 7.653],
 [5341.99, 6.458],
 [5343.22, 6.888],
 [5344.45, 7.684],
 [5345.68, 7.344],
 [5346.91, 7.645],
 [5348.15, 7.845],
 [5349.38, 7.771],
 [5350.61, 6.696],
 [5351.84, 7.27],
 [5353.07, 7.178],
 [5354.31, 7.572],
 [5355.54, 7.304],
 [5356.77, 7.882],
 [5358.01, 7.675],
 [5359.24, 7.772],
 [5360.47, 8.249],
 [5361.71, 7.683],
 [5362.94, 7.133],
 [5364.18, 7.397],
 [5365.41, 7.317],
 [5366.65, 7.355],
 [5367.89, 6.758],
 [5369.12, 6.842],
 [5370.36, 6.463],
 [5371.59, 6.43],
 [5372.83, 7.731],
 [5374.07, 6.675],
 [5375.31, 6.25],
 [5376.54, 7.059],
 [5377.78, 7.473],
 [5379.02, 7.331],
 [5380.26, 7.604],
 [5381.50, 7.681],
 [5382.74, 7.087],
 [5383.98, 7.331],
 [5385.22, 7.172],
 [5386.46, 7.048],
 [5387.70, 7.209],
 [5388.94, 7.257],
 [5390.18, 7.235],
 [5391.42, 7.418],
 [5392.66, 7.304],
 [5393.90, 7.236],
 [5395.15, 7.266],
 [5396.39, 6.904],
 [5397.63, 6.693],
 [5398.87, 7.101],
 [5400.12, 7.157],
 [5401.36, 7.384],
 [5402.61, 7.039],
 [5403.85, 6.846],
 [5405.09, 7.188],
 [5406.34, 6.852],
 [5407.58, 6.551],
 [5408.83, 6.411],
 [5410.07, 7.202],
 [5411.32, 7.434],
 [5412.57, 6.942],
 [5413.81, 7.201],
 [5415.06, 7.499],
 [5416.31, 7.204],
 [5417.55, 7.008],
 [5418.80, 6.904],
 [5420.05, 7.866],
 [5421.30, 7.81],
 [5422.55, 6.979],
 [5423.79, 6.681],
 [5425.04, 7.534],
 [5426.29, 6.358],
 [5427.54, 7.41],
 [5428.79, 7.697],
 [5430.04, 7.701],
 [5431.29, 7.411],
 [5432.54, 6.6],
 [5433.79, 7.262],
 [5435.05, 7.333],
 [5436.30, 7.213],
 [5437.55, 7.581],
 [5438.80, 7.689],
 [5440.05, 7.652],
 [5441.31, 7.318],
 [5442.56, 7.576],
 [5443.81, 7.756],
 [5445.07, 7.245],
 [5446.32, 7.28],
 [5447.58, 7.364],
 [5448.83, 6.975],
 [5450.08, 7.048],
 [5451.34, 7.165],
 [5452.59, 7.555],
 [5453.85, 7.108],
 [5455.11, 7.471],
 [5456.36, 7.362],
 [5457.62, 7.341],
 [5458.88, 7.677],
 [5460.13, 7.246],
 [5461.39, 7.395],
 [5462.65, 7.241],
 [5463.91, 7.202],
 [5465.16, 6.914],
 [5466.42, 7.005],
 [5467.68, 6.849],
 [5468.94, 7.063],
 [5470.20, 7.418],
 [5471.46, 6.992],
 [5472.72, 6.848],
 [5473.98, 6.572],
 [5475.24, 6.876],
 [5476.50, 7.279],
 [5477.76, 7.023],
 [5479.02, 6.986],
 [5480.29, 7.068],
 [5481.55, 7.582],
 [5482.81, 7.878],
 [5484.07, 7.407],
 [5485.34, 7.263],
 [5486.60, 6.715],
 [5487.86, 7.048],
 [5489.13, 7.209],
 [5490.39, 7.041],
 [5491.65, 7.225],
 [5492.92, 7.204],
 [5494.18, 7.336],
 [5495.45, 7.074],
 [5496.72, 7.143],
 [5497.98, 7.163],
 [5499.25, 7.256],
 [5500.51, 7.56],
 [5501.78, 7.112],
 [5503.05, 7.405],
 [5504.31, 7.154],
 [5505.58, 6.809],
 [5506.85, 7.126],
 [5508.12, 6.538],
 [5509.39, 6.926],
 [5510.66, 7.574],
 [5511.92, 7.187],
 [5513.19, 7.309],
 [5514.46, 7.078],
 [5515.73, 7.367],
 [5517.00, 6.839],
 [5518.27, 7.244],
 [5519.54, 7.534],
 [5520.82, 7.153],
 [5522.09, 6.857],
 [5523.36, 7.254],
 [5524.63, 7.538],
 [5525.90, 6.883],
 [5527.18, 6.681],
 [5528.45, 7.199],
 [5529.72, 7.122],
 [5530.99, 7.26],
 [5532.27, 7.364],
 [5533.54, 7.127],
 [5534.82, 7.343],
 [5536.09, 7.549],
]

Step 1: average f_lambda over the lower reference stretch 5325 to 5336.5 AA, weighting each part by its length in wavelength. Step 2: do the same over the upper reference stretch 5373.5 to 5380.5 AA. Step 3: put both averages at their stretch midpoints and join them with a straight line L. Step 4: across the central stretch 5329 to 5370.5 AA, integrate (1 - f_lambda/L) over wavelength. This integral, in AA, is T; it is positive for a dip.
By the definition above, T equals -1.63 AA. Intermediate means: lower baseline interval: 6.99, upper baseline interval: 7.04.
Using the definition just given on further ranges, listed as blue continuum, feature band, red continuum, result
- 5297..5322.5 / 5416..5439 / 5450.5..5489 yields -0.2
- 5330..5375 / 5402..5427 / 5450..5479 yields 0.4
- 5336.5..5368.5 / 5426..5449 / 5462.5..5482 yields -0.7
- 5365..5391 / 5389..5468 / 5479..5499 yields -0.7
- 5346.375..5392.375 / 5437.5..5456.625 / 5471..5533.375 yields -0.5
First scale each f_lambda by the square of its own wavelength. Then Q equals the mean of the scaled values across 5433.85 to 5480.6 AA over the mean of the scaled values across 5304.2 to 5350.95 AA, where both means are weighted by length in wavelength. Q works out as 1.06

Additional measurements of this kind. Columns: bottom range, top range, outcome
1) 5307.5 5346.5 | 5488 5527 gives 1.07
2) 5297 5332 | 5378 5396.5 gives 1.06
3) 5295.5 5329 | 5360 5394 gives 1.04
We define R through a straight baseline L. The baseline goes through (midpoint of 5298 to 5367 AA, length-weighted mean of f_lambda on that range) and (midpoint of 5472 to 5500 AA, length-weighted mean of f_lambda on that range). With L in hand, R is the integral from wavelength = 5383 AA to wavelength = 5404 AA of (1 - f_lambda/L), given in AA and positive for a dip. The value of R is 0.1 AA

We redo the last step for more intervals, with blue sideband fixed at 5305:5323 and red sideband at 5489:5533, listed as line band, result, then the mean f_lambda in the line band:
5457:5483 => 0.2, 7.15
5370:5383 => 0.3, 7.08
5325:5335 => 0.6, 6.87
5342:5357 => -0.2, 7.37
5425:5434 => 0.0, 7.23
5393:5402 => 0.2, 7.11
